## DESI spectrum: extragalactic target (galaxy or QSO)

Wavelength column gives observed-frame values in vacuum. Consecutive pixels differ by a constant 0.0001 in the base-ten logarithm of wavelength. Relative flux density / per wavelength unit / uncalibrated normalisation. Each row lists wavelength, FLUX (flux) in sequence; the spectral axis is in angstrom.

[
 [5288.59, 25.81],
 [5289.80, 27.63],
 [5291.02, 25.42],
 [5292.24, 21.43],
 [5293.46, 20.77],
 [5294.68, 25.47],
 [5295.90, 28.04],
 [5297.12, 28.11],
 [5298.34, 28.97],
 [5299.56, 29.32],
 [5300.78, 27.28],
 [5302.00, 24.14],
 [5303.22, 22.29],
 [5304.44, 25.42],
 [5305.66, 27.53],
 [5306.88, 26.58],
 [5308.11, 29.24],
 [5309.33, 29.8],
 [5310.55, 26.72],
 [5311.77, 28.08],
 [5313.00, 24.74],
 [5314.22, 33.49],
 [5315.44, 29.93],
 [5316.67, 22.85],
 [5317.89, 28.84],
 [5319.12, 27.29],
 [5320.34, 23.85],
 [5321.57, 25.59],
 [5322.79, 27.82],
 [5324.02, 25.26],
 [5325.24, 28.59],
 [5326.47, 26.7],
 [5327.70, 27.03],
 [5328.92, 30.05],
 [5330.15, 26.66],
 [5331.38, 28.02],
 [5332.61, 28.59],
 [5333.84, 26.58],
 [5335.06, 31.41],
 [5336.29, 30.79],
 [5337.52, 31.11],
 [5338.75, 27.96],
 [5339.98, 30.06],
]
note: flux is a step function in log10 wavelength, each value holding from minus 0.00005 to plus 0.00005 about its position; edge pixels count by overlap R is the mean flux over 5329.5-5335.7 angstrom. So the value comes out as 28.3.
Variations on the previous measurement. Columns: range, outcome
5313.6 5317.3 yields 28.8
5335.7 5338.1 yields 30.9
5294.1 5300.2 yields 28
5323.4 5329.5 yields 27.5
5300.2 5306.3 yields 25.4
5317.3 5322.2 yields 26.4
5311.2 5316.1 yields 29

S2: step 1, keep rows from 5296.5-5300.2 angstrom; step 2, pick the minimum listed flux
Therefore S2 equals 28.11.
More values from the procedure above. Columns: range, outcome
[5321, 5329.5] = 25.26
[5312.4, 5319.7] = 22.85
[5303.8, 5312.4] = 25.42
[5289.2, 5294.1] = 20.77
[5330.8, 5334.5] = 26.58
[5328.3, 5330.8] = 26.66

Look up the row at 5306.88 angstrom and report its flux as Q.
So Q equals 26.58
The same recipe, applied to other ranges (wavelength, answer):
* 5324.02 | 25.26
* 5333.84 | 26.58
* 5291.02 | 25.42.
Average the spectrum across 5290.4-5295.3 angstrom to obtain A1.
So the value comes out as 23.3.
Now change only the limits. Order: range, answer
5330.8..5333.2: 28.3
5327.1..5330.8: 27.9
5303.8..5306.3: 26.5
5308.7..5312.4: 28.2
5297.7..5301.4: 28.5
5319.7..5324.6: 25.7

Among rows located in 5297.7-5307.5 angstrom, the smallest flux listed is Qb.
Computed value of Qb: 22.29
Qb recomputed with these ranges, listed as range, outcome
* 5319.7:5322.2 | 23.85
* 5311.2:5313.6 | 24.74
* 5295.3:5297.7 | 28.04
